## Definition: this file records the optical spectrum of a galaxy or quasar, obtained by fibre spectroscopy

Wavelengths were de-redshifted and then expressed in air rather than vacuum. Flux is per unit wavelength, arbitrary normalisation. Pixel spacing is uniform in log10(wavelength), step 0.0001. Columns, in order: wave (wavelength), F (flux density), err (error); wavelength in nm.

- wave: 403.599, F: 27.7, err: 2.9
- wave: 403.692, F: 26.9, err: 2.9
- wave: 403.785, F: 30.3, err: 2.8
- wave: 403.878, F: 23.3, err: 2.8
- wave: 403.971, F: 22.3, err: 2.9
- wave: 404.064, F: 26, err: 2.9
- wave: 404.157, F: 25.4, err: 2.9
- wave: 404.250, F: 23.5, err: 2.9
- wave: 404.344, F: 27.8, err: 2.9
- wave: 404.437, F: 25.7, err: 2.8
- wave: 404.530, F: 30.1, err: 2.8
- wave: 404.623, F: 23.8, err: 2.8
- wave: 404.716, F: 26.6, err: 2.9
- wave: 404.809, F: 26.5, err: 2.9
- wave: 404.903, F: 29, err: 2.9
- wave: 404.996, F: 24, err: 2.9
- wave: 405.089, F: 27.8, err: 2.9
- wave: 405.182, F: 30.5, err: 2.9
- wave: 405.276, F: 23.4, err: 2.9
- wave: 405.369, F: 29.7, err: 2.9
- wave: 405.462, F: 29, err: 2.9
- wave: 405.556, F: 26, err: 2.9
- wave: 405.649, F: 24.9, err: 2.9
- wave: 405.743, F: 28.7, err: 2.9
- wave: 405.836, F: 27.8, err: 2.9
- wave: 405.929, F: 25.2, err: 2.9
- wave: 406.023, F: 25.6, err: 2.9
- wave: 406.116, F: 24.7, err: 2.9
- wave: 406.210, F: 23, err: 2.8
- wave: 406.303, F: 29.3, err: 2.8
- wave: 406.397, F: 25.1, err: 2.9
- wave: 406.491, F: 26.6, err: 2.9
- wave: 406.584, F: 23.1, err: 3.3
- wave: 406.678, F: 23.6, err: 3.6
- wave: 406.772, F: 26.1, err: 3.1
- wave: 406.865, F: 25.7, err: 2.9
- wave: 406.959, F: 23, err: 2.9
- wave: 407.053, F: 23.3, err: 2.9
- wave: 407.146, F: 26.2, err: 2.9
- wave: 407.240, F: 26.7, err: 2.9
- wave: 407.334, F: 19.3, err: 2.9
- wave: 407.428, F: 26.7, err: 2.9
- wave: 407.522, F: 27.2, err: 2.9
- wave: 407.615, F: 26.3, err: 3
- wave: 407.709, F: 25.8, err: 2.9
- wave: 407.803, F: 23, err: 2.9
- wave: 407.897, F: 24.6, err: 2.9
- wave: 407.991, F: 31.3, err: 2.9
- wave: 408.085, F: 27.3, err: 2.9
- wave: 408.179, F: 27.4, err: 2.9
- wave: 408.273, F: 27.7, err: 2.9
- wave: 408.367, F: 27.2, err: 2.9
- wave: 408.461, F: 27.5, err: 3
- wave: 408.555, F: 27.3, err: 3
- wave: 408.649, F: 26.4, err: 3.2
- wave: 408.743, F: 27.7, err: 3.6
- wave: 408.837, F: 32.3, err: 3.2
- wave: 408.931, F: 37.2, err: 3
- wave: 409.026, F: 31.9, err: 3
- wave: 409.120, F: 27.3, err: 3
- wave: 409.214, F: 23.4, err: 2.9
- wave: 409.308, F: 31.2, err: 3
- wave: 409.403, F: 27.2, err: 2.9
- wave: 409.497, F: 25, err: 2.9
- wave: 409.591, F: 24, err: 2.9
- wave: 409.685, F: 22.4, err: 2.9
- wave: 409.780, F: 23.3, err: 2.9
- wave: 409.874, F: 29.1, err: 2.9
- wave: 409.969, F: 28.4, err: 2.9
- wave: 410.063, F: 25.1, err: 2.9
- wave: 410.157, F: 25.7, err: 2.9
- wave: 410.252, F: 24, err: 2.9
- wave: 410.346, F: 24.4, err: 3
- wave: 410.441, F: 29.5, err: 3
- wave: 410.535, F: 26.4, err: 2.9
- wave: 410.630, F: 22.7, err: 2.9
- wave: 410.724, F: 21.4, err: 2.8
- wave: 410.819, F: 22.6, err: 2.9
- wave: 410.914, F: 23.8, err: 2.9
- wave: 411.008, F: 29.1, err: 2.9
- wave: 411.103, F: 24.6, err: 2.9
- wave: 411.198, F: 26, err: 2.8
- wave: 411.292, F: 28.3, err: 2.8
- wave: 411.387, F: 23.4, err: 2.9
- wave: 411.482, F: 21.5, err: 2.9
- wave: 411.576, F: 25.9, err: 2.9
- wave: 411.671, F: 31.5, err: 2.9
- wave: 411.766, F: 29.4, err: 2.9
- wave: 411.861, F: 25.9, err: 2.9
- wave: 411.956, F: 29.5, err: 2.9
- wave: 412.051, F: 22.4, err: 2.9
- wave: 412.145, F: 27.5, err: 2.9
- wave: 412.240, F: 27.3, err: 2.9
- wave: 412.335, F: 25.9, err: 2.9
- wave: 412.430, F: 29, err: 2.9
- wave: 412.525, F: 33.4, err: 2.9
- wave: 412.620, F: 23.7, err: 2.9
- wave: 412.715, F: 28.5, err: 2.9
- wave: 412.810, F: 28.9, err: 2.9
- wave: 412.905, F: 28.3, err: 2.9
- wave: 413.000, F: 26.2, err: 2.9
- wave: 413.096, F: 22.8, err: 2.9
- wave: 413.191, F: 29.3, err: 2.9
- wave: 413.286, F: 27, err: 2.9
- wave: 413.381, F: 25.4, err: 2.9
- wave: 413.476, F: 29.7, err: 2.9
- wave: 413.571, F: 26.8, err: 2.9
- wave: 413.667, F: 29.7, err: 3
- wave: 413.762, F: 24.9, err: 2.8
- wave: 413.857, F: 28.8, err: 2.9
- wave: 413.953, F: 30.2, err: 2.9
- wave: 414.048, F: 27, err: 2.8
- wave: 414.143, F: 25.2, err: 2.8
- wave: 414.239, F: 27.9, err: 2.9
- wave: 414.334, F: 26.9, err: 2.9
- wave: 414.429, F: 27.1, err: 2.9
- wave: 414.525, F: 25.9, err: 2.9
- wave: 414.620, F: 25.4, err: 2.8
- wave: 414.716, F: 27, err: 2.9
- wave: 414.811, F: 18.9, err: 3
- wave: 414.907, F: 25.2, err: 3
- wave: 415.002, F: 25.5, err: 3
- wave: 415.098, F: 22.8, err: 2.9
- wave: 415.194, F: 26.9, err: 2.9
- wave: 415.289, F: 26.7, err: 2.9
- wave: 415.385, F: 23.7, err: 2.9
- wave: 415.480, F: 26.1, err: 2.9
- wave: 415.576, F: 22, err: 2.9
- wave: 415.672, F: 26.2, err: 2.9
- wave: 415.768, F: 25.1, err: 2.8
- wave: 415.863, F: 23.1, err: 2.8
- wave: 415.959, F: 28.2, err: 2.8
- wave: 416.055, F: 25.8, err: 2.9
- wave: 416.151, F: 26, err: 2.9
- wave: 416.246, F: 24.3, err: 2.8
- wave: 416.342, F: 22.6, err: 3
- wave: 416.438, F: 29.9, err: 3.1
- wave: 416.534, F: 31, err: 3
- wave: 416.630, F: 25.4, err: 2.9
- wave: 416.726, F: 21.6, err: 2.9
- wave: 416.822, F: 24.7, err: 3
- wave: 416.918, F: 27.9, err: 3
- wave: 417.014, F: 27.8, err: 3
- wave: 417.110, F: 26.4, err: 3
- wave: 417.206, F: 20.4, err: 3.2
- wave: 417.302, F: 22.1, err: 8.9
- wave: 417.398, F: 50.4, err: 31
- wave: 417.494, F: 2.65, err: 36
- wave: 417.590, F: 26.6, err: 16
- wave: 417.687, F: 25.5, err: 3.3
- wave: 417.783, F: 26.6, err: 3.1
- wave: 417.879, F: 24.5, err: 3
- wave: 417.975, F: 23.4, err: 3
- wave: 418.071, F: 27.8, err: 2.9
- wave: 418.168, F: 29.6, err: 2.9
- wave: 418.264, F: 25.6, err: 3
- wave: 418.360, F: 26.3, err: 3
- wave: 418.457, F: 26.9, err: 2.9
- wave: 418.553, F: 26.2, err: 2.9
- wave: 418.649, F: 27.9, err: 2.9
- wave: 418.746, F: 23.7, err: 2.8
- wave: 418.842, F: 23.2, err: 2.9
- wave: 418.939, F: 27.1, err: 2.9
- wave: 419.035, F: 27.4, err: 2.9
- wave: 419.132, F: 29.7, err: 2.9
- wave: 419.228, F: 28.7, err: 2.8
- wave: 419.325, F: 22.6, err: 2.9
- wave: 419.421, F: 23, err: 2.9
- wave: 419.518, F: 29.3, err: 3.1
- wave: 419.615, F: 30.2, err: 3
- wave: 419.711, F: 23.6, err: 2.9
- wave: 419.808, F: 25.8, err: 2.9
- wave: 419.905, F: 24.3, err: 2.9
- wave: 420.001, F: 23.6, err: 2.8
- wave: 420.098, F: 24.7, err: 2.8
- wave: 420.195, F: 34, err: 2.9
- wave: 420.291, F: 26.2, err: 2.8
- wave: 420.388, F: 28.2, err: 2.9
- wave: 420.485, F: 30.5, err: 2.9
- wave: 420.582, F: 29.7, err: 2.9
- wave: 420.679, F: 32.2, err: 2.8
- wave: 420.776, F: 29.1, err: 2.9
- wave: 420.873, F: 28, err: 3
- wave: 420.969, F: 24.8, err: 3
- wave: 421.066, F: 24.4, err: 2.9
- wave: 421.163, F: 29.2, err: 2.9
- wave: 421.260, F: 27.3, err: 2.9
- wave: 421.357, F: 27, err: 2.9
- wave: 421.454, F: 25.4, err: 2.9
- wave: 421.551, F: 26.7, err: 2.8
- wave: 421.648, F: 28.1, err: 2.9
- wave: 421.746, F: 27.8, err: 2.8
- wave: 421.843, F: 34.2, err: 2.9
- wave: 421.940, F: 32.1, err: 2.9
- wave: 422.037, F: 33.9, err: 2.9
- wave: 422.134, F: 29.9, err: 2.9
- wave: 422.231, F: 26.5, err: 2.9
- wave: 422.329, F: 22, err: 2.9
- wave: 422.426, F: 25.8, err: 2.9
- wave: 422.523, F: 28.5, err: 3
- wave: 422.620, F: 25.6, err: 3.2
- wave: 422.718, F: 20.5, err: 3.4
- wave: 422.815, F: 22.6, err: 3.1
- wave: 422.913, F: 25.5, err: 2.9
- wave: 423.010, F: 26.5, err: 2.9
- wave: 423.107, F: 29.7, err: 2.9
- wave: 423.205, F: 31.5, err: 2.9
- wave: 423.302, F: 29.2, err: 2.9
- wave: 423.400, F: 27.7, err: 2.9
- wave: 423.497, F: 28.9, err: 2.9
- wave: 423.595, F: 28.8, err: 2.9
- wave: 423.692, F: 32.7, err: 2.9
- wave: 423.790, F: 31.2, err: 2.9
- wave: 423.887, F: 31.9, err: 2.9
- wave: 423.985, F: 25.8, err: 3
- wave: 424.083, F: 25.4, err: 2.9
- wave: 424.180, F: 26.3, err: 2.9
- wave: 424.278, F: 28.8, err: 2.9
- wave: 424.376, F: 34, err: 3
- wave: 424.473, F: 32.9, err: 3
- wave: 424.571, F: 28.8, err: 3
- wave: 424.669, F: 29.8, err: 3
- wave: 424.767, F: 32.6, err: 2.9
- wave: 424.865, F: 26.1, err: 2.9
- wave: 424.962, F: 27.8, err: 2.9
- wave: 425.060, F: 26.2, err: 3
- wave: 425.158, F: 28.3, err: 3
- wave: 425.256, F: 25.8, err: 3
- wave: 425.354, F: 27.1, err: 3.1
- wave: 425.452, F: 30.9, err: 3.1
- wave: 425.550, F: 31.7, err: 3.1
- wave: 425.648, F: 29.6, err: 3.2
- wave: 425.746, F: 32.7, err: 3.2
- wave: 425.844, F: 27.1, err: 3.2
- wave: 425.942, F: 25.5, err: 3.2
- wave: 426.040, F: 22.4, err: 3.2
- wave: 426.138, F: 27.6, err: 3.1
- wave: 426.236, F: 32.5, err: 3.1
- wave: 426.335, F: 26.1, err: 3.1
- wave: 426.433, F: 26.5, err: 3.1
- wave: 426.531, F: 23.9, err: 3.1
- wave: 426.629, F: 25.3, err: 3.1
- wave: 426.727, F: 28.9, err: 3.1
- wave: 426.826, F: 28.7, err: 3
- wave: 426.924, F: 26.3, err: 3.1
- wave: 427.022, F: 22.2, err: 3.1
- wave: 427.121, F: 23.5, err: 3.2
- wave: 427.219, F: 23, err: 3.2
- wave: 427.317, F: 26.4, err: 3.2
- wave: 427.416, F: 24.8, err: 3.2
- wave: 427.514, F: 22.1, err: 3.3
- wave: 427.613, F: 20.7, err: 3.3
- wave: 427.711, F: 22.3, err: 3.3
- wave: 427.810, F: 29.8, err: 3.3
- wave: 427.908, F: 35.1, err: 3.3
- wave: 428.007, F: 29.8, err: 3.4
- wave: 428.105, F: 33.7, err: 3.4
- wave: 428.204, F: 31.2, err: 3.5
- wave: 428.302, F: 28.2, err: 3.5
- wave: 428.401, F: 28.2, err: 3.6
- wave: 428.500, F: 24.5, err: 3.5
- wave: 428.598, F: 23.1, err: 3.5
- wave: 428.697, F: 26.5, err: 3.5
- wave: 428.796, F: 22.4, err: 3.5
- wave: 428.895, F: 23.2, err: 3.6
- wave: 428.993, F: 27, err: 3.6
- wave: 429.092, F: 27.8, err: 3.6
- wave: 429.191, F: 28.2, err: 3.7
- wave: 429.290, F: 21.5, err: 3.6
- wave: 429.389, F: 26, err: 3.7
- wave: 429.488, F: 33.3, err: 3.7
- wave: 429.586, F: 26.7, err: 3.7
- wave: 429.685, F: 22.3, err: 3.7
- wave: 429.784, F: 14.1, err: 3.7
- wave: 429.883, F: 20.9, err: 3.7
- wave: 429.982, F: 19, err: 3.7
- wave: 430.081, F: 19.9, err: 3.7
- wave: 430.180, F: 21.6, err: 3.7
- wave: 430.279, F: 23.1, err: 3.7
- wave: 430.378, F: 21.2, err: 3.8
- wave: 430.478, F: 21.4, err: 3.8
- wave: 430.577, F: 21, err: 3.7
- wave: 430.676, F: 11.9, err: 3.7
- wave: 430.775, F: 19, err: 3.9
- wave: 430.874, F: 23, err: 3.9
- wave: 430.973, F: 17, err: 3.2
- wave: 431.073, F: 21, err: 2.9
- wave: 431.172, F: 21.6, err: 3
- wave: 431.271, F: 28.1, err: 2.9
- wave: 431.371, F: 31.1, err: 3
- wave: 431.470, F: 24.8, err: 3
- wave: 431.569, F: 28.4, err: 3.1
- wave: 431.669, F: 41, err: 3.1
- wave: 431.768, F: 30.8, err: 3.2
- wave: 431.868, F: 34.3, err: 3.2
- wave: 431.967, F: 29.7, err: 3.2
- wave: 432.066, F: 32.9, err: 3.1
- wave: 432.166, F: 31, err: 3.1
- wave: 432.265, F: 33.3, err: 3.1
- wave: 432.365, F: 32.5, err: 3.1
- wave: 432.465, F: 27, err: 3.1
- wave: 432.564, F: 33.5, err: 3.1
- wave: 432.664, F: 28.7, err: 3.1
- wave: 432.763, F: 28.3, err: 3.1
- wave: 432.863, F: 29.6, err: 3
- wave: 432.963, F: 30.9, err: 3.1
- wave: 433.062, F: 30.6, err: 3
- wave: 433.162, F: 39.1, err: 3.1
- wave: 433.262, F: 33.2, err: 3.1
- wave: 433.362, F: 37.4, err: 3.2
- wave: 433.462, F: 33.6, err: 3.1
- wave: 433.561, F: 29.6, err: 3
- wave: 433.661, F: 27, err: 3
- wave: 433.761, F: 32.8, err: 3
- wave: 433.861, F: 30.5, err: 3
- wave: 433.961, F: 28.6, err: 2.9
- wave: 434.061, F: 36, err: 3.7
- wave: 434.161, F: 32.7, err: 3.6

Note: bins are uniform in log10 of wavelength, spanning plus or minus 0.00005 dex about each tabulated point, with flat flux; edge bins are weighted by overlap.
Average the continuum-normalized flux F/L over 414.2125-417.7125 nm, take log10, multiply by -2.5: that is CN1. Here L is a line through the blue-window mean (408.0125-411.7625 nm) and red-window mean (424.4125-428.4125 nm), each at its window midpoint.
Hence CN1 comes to 0.07 mag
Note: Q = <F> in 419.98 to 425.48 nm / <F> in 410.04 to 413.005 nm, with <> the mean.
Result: 1.07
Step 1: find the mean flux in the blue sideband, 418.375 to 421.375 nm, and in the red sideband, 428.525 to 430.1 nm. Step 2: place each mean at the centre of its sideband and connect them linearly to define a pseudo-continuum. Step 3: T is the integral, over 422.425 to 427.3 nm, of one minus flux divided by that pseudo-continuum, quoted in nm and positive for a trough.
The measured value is -0.45 nm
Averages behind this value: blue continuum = 27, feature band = 27.7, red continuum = 24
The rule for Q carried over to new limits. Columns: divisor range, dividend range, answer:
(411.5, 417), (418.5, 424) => 1.04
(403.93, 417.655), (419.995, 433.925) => 1.05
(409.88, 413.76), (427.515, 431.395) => 0.91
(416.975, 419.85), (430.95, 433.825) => 1.17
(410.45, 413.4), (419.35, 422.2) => 1.06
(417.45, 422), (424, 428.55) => 1.04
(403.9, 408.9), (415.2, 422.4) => 1.01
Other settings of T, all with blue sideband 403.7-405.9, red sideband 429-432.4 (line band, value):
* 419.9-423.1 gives -0.22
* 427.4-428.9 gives -0.08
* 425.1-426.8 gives -0.15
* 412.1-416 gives -0.05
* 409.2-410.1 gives 0.01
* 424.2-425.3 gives -0.15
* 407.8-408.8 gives -0.03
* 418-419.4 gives -0.03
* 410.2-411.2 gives 0.05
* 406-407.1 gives 0.07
